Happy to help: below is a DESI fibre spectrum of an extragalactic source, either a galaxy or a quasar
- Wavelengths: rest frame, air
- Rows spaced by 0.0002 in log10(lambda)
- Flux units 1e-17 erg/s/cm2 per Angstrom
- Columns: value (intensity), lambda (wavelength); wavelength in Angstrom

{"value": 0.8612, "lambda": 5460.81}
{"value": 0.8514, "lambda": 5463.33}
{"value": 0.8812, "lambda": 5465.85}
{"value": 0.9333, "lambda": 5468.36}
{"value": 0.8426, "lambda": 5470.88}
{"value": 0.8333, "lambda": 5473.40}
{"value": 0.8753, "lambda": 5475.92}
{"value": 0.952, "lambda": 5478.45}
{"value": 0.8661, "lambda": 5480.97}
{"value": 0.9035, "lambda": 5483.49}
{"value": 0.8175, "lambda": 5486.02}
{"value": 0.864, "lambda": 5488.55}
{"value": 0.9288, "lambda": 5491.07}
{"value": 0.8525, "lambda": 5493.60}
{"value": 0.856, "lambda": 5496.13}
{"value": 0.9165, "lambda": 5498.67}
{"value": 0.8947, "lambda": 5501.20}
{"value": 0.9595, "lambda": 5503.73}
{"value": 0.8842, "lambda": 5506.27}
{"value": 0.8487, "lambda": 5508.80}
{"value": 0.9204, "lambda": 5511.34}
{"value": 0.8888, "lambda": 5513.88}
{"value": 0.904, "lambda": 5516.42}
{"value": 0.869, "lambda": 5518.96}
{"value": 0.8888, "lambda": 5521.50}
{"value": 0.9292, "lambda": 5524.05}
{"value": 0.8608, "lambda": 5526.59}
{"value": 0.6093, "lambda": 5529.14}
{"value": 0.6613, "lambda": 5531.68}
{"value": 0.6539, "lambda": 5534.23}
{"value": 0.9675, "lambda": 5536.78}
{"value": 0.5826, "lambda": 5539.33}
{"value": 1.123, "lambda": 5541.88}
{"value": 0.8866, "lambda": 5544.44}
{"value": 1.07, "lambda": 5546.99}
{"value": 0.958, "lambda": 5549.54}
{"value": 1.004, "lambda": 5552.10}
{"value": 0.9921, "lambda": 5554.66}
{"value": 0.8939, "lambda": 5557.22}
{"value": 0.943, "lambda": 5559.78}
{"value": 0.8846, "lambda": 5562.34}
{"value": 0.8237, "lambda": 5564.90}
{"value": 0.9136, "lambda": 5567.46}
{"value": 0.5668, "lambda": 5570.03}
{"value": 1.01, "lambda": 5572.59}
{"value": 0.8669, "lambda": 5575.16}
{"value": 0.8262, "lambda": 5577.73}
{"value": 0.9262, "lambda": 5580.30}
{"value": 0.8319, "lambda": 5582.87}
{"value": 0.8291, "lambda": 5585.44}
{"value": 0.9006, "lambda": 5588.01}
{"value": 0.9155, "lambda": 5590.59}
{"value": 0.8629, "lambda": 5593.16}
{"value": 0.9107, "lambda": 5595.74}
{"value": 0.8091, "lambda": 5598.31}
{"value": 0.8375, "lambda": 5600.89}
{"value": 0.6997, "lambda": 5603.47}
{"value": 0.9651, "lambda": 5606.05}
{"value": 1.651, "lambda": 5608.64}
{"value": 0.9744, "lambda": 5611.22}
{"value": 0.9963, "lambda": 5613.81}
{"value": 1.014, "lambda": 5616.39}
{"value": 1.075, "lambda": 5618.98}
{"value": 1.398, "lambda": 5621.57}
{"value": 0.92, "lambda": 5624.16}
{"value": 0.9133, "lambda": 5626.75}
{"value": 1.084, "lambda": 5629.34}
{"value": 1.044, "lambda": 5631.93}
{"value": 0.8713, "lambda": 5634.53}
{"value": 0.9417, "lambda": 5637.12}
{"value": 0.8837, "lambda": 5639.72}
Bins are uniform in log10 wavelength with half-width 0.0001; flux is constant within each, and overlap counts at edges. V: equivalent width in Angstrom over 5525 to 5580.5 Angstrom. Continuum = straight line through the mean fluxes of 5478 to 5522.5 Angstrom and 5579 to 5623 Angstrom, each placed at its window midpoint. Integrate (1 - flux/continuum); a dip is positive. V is 4.2 Angstrom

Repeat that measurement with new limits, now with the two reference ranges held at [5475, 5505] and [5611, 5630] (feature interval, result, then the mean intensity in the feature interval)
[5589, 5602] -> 1.9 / 0.868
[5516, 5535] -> 2.8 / 0.796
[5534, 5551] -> 0.8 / 0.907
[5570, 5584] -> 1.9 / 0.862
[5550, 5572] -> 2.1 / 0.885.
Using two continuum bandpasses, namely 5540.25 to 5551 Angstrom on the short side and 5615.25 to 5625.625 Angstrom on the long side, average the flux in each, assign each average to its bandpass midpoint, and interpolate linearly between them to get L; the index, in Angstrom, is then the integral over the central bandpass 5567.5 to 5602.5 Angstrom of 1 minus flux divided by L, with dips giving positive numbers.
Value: 6.5 Angstrom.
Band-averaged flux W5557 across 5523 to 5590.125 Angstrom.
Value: 0.866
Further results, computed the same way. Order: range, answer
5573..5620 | 0.939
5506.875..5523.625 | 0.889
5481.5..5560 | 0.881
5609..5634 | 1.06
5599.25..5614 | 1.02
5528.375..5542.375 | 0.752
